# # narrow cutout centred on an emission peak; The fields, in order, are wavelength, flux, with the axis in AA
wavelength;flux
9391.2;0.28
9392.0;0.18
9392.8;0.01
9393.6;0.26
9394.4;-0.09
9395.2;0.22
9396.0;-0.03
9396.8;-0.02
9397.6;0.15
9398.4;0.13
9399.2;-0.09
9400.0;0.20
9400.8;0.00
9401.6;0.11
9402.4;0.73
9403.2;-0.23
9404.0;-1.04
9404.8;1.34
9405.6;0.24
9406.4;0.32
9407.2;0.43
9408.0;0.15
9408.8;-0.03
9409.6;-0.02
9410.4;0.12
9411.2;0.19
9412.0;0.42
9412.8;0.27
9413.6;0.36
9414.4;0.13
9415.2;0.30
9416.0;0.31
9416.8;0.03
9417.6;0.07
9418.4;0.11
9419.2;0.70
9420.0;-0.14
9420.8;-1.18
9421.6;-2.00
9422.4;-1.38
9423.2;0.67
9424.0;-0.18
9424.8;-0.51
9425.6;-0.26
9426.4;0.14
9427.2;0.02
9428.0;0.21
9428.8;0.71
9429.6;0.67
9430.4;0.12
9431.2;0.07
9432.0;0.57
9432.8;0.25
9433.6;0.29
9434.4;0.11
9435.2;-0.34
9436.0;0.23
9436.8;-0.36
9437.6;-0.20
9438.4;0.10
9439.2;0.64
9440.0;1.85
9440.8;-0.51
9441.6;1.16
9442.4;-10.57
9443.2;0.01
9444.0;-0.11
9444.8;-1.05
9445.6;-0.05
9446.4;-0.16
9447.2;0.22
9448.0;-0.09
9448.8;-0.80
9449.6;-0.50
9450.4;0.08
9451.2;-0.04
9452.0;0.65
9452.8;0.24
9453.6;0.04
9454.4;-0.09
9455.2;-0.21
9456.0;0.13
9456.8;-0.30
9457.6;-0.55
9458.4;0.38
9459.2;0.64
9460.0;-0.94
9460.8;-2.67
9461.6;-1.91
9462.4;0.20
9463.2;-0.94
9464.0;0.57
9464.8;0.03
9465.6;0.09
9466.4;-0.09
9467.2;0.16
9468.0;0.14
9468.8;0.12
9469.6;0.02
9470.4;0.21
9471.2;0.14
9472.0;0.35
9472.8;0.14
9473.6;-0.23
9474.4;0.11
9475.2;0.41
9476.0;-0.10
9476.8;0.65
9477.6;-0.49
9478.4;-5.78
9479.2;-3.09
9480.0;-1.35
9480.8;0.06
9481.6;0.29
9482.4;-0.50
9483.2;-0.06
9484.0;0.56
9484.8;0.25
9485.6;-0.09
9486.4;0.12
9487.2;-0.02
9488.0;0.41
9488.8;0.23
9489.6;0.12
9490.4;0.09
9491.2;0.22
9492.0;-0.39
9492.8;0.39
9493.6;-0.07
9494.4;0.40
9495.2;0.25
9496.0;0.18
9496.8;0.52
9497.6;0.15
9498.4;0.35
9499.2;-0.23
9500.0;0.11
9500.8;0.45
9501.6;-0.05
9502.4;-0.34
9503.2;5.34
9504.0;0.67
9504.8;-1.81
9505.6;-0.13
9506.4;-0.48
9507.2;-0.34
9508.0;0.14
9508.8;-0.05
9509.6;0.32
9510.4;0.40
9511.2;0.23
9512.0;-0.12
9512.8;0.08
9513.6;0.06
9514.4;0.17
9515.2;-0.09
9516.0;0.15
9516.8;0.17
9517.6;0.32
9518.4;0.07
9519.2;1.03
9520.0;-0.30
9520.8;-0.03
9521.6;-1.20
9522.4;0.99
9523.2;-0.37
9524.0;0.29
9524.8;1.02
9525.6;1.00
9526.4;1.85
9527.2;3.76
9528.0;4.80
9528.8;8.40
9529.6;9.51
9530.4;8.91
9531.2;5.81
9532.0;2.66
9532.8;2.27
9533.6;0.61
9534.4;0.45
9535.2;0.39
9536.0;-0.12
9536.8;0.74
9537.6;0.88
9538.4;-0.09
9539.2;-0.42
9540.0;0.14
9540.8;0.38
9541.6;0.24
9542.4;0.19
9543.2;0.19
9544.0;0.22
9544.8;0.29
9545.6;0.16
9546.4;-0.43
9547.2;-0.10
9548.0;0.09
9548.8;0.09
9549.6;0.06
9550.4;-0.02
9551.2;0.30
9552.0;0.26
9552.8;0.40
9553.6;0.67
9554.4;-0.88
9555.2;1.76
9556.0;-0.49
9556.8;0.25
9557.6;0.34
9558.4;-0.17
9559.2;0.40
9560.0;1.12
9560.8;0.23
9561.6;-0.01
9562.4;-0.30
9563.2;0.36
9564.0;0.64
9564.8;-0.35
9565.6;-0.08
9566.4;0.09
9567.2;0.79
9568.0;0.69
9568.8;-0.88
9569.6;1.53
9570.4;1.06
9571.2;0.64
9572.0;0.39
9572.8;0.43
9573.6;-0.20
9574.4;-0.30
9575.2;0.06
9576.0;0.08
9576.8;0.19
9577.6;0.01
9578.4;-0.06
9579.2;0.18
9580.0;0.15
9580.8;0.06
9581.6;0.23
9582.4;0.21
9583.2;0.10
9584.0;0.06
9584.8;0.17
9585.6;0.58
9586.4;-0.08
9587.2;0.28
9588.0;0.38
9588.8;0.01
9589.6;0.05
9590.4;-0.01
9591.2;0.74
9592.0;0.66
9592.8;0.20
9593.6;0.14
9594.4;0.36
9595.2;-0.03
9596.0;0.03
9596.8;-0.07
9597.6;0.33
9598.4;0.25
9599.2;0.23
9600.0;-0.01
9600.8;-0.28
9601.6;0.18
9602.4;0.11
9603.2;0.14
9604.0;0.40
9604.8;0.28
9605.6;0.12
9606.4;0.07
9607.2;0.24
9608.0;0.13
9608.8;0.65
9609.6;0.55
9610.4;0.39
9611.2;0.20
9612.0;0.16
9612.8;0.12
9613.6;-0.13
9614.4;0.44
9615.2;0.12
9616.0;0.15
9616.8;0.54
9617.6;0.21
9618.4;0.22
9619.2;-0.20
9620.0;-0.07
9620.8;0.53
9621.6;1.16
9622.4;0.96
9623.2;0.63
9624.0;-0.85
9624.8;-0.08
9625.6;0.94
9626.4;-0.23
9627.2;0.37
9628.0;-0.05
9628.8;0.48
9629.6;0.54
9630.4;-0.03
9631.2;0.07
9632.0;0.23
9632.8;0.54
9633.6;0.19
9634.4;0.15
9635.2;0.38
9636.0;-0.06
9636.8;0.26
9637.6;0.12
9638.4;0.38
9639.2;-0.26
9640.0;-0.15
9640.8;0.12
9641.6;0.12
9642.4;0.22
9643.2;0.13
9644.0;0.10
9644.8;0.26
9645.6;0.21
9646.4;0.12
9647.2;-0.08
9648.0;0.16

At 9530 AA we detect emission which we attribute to H-alpha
